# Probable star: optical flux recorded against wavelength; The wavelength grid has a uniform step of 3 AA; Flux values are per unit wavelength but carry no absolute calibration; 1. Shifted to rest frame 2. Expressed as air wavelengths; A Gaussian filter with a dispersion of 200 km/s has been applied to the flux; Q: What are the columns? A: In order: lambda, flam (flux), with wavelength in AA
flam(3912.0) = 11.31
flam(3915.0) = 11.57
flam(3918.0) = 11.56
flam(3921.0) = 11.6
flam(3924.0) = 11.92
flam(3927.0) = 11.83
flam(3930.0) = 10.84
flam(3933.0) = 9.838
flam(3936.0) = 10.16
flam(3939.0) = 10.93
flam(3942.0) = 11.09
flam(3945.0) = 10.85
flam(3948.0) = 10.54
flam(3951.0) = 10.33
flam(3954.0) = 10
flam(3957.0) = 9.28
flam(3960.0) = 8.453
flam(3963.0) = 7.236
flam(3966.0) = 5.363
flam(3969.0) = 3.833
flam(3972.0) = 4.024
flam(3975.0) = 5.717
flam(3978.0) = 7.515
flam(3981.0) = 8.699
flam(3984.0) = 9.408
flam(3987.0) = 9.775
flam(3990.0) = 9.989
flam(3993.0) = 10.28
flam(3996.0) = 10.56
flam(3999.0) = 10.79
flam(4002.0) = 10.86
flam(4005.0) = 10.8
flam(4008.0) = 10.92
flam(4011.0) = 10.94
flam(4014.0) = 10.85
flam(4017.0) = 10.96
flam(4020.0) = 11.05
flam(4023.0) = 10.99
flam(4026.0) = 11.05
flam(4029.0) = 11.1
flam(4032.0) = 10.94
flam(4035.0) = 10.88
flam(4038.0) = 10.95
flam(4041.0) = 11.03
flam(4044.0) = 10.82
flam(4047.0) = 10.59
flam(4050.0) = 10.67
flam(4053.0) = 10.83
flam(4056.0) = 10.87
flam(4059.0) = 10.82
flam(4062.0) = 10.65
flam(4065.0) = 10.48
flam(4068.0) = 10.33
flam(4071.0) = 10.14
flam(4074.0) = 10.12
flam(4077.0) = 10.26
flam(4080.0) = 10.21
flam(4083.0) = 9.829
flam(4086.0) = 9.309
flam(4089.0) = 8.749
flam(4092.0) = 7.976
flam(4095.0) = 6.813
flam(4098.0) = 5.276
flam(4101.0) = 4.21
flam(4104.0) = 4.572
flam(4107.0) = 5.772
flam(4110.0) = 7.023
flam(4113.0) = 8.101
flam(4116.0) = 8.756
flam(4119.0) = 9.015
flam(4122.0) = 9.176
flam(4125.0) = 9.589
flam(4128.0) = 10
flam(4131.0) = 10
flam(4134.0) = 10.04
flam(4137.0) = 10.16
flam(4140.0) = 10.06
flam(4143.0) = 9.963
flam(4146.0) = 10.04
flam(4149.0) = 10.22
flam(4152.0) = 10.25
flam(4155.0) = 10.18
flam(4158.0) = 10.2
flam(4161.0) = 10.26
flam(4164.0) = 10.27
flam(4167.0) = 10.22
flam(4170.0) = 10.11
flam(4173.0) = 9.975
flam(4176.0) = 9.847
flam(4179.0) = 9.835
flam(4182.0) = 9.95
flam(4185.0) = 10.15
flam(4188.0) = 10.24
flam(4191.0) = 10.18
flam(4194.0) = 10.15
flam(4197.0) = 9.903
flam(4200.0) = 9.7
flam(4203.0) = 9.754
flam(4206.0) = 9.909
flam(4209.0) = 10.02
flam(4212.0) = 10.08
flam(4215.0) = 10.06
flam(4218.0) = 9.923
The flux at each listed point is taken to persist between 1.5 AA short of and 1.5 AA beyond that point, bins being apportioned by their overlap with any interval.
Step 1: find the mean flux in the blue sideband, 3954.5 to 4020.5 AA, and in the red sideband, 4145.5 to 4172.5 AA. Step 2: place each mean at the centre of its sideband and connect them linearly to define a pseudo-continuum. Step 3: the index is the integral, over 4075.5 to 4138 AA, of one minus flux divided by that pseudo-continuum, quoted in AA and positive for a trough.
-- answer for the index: 9.6 AA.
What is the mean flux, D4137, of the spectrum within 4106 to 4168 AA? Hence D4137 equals 9.51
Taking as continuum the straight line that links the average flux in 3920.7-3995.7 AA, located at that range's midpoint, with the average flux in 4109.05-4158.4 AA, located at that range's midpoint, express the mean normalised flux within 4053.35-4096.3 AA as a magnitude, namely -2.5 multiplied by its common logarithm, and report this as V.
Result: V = -0.04 mag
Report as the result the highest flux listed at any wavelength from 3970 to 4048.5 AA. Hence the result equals 11.1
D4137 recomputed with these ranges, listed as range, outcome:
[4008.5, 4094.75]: 10.4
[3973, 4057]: 10.3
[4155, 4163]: 10.2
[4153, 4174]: 10.2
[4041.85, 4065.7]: 10.7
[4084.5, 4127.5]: 7.51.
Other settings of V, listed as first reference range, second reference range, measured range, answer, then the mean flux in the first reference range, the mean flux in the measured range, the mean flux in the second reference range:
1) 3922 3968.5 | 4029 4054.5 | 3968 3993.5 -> 0.31 mag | 9.8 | 7.67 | 10.9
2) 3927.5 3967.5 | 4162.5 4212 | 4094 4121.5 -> 0.42 mag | 9.66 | 6.7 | 10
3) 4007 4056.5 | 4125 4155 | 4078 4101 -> 0.28 mag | 10.9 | 8.08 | 10.1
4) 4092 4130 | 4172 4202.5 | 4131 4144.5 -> -0.21 mag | 7.42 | 10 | 9.99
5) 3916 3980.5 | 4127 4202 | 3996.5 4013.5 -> -0.15 mag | 9.2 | 10.8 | 10.1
